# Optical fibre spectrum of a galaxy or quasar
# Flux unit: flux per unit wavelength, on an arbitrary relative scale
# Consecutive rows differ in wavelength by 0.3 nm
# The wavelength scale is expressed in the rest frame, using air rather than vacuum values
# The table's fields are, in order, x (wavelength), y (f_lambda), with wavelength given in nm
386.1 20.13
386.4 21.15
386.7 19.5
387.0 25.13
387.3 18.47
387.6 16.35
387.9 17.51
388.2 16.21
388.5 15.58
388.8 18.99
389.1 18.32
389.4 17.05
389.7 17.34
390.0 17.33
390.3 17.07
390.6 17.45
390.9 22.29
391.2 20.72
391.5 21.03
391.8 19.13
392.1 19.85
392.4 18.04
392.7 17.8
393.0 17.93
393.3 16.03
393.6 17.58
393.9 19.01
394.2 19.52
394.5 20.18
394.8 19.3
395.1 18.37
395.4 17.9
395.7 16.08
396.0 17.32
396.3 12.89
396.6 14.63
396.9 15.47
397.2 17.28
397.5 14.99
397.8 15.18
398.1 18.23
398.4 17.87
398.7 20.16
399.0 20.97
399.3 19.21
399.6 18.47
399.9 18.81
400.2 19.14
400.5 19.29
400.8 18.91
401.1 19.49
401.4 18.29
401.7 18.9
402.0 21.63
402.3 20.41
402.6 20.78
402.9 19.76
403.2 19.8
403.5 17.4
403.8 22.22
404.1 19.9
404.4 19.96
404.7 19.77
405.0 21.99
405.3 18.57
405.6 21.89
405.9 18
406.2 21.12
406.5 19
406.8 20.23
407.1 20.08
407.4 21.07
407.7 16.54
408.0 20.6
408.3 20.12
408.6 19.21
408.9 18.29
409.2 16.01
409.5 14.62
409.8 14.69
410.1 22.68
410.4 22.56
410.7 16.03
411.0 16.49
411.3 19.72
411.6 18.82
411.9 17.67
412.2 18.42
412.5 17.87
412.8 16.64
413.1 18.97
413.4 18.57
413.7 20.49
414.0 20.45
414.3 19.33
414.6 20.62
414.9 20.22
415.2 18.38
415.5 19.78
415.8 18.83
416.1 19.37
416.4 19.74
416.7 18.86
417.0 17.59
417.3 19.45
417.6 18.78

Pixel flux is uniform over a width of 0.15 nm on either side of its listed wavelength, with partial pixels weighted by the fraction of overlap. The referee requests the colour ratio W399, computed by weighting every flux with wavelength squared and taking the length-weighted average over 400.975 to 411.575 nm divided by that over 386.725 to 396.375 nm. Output 1.14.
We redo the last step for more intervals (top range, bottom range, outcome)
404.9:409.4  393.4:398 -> 1.21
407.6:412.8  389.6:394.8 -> 1.06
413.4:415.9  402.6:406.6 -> 1.04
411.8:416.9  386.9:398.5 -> 1.19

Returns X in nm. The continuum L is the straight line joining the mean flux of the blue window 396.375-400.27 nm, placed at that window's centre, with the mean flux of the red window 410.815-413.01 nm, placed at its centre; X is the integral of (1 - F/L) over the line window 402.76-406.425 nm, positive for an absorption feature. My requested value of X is -0.46 nm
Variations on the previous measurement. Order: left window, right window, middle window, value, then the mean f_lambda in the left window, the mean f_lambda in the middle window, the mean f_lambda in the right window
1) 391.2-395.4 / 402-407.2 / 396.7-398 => 0.235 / 18.8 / 15.8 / 20.1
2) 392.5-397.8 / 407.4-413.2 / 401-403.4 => -0.294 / 17.1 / 19.8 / 18.3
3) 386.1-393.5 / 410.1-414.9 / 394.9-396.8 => 0.250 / 18.6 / 16.3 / 19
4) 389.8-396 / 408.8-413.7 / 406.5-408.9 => -0.183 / 18.6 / 19.6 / 18.1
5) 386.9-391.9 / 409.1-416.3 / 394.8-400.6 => 0.328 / 18.5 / 17.5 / 18.7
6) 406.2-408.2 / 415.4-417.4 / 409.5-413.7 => 0.231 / 19.7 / 18.3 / 19.1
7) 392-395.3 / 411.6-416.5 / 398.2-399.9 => -0.057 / 18.5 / 19.3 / 19.1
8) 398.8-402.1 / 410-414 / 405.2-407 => -0.069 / 19.4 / 19.8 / 18.9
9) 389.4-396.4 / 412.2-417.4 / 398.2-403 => -0.238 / 18.3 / 19.5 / 19.1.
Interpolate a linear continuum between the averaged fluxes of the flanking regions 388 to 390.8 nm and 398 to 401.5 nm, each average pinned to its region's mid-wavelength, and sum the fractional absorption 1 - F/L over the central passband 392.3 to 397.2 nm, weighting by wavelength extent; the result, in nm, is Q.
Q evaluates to 0.23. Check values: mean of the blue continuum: 17.4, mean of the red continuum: 19.1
